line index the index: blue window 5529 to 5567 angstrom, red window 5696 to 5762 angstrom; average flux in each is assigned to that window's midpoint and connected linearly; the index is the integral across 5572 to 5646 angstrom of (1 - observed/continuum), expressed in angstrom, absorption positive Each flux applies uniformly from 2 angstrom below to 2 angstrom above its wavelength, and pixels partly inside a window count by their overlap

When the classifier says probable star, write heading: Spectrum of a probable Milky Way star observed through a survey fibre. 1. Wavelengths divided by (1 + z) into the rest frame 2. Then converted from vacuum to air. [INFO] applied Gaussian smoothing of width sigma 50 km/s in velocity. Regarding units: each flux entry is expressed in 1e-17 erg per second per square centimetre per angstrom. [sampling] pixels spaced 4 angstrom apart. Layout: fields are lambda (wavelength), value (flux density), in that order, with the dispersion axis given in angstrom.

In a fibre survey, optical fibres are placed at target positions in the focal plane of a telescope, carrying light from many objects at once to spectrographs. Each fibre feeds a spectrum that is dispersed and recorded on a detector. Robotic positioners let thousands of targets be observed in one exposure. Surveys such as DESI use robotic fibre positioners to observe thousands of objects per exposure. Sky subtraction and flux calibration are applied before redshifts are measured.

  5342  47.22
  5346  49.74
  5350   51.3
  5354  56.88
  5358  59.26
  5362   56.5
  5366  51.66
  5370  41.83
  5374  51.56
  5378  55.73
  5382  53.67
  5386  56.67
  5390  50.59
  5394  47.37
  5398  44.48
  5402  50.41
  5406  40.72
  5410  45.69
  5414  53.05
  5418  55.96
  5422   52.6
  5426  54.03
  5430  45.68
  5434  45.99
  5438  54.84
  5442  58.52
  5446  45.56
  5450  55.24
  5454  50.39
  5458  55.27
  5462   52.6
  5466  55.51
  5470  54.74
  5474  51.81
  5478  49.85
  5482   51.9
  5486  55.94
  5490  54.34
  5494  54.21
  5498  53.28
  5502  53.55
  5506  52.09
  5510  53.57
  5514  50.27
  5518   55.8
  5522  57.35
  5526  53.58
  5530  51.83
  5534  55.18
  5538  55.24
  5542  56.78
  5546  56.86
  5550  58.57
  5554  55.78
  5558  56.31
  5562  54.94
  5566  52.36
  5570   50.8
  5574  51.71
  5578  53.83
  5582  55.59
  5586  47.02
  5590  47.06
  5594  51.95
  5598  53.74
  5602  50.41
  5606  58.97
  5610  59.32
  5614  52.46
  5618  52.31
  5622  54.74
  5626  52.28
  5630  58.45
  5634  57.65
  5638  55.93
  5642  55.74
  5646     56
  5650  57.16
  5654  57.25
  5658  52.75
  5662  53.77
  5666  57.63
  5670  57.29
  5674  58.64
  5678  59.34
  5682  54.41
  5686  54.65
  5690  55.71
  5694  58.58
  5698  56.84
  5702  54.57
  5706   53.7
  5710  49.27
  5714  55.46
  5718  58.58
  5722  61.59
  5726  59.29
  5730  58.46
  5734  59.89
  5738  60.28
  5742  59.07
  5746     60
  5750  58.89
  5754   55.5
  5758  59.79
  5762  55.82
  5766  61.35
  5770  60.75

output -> 3.1 angstrom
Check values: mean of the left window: 55.6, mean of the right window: 57.5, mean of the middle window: 53.9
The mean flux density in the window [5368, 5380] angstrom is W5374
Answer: 49.7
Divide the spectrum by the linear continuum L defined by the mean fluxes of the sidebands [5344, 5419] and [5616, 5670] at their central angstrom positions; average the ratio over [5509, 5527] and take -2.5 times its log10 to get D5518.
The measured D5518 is -0.01 mag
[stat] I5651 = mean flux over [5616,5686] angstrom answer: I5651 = 55.9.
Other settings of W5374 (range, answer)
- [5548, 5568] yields 55.6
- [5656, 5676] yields 56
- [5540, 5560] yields 56.9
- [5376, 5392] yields 54.2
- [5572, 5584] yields 53.7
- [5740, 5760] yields 58.6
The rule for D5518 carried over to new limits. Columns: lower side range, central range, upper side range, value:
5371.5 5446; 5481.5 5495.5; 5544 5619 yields -0.05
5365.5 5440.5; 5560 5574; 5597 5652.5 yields 0.03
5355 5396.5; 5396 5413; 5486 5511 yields 0.15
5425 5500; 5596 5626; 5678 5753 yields 0.02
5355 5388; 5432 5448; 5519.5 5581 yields 0.06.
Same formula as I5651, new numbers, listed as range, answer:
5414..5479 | 52.5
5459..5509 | 53.4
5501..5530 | 53.6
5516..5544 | 55.1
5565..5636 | 53.4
